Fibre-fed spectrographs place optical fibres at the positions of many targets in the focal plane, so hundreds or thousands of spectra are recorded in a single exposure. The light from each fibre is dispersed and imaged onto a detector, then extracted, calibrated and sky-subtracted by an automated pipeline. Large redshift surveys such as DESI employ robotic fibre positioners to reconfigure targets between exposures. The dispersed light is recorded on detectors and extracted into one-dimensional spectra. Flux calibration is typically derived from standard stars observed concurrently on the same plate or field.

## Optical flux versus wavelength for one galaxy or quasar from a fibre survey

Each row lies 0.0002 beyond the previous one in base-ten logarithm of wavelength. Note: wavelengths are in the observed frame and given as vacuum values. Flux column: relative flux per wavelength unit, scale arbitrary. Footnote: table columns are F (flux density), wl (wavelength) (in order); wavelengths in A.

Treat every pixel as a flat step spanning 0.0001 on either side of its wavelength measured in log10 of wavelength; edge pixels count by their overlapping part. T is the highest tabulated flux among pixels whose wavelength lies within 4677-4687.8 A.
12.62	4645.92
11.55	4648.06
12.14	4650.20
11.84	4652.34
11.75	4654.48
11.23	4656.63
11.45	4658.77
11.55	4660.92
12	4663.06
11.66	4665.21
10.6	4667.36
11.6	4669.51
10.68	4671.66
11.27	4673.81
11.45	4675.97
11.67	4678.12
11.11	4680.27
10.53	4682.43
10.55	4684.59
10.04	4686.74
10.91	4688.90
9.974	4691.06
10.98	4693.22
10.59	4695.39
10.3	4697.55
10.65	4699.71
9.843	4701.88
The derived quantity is 11.67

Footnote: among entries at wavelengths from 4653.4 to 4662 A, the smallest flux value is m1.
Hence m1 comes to 11.23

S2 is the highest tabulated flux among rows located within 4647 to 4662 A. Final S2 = 12.14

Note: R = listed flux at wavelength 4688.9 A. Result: 10.91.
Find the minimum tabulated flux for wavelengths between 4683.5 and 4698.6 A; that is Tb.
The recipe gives 9.974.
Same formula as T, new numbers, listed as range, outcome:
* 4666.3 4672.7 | 11.6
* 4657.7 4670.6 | 12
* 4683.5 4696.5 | 10.98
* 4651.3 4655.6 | 11.84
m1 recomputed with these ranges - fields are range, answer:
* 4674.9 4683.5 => 10.53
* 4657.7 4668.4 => 10.6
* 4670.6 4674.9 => 10.68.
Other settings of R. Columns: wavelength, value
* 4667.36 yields 10.6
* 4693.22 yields 10.98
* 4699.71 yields 10.65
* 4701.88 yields 9.843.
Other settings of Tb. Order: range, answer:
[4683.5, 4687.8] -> 10.04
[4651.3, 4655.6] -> 11.75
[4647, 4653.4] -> 11.55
